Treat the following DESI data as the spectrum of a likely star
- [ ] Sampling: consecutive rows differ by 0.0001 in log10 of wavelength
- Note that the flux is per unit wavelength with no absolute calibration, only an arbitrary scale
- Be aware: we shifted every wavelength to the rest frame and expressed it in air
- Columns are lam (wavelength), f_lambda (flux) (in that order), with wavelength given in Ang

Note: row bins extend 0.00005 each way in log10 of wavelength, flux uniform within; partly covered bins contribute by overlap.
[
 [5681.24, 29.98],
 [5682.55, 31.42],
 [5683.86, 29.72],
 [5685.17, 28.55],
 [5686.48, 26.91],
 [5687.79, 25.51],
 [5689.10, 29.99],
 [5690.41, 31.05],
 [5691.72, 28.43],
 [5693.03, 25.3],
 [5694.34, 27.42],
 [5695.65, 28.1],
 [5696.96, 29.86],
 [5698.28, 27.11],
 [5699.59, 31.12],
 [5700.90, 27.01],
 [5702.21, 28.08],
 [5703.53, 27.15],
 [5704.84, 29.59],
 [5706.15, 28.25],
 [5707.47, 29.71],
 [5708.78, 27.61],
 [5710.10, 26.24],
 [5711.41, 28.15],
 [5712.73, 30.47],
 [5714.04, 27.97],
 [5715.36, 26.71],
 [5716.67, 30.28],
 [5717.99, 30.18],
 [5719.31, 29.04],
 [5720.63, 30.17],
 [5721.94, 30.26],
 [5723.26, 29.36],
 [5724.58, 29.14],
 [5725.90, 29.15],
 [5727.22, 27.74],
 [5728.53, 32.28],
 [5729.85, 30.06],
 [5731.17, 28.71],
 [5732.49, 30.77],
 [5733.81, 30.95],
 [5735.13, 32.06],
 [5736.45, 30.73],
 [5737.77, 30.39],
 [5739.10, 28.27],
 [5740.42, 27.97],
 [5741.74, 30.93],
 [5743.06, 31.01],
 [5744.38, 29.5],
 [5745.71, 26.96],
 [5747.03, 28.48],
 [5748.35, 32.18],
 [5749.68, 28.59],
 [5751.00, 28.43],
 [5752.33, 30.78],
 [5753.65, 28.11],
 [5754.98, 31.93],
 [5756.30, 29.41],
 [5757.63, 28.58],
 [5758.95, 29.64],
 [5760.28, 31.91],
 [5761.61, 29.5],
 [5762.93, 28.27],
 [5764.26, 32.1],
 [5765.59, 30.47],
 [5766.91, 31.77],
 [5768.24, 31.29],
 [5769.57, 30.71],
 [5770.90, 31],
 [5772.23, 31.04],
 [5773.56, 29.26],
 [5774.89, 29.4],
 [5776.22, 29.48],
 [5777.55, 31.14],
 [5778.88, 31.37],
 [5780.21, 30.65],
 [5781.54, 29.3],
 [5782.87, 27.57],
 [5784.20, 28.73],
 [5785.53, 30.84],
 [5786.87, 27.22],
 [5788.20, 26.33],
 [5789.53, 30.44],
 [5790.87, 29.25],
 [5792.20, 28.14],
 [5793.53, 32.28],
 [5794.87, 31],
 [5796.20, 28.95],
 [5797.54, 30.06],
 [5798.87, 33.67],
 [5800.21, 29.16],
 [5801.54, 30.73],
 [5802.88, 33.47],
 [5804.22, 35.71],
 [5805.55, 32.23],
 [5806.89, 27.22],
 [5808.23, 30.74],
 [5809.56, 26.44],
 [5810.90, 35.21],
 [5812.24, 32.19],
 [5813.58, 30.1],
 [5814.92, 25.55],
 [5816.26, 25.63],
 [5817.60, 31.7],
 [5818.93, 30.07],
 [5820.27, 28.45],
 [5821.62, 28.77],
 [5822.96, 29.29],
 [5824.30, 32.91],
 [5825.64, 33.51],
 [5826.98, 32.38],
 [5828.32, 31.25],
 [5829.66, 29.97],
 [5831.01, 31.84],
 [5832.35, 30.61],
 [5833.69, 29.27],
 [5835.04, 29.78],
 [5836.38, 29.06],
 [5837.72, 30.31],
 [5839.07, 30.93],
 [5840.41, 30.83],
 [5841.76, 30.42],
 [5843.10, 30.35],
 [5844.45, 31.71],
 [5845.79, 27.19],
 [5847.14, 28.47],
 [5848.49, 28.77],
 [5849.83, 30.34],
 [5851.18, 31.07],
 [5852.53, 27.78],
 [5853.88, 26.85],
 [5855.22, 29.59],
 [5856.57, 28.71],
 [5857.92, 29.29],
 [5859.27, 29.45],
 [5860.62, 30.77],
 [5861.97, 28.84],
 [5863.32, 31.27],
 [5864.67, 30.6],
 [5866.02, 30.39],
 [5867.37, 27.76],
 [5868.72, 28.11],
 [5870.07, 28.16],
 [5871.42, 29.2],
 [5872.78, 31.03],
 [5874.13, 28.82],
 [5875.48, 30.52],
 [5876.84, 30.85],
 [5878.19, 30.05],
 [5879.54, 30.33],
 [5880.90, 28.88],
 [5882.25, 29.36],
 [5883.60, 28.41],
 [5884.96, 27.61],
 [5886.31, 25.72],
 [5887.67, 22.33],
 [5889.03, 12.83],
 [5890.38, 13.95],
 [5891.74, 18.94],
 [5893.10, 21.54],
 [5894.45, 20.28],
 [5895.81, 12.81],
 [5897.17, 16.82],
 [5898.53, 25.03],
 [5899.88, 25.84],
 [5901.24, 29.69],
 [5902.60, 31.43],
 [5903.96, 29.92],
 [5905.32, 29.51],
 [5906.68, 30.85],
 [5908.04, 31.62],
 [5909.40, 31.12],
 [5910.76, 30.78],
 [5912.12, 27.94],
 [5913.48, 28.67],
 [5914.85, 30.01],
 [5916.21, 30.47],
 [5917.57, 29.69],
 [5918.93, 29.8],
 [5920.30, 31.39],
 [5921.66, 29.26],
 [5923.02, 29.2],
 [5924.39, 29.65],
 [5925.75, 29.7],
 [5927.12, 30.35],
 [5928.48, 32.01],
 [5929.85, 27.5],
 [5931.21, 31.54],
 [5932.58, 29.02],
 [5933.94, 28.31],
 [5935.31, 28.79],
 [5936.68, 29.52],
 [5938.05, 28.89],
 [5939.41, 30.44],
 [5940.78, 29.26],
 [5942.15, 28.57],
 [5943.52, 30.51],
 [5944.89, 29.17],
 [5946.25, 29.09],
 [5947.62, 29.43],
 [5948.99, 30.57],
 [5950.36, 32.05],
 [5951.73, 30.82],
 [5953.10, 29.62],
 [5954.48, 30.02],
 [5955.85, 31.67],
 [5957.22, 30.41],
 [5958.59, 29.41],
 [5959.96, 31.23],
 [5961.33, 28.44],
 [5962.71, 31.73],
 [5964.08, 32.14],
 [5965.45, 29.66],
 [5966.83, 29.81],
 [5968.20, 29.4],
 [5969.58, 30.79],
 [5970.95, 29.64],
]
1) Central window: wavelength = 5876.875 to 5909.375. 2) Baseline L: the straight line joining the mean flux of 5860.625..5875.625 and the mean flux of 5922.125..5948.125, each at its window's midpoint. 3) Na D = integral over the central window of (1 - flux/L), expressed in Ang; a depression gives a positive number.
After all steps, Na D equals 4.8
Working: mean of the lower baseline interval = 29.5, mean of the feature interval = 25.2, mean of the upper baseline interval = 29.5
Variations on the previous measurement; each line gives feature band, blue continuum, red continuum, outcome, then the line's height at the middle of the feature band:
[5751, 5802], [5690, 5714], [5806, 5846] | -1.00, 29.4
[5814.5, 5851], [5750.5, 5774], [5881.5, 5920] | -2.60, 28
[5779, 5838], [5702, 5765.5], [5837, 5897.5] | -4.00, 28.3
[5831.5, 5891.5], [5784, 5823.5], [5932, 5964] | 2.95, 30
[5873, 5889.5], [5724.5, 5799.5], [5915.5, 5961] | 1.37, 29.9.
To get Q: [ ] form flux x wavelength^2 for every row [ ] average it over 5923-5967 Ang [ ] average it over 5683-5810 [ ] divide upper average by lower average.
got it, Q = 1.08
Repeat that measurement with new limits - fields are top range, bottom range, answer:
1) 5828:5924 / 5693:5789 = 1.00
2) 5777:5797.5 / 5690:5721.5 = 1.07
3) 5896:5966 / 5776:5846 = 1.02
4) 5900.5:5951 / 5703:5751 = 1.09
